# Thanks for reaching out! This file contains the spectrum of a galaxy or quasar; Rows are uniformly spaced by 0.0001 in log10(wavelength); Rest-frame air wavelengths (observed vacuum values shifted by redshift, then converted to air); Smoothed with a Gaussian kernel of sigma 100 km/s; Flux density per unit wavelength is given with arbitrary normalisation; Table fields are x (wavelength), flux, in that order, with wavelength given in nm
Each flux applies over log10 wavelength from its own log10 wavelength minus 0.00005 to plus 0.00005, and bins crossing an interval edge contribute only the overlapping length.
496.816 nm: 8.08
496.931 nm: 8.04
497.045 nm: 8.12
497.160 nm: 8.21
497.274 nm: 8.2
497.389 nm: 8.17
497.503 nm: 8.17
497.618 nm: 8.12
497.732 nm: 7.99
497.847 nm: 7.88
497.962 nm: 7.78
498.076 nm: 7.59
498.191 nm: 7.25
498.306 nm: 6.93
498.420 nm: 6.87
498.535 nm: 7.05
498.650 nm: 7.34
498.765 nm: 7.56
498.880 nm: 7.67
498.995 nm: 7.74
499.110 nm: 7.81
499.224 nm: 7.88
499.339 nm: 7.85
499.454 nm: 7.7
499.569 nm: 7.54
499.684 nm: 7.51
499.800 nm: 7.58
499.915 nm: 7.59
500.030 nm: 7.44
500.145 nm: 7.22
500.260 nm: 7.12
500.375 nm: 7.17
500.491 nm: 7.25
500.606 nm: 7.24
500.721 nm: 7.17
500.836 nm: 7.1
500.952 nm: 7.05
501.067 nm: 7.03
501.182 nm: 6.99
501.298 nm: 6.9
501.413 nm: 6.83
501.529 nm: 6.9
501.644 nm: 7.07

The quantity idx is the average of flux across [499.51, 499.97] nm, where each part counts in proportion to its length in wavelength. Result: 7.54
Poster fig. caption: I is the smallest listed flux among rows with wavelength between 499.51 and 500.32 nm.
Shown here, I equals 7.12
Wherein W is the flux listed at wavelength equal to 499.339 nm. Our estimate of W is 7.85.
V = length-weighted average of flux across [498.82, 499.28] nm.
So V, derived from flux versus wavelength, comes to 7.78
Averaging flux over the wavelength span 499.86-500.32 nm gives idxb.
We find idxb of 7.35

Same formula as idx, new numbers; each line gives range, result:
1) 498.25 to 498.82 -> 7.15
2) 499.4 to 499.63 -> 7.62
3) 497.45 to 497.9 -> 8.04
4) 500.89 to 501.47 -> 6.96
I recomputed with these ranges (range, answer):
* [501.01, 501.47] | 6.83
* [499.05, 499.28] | 7.81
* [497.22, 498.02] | 7.78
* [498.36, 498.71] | 6.87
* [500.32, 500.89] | 7.1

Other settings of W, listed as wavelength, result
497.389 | 8.17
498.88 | 7.67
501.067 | 7.03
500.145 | 7.22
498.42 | 6.87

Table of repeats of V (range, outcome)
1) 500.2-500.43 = 7.16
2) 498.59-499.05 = 7.56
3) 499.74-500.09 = 7.52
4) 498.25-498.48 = 6.92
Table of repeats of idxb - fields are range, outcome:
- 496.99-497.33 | 8.18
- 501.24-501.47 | 6.87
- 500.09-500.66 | 7.2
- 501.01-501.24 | 7.01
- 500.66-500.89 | 7.16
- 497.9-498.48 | 7.29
